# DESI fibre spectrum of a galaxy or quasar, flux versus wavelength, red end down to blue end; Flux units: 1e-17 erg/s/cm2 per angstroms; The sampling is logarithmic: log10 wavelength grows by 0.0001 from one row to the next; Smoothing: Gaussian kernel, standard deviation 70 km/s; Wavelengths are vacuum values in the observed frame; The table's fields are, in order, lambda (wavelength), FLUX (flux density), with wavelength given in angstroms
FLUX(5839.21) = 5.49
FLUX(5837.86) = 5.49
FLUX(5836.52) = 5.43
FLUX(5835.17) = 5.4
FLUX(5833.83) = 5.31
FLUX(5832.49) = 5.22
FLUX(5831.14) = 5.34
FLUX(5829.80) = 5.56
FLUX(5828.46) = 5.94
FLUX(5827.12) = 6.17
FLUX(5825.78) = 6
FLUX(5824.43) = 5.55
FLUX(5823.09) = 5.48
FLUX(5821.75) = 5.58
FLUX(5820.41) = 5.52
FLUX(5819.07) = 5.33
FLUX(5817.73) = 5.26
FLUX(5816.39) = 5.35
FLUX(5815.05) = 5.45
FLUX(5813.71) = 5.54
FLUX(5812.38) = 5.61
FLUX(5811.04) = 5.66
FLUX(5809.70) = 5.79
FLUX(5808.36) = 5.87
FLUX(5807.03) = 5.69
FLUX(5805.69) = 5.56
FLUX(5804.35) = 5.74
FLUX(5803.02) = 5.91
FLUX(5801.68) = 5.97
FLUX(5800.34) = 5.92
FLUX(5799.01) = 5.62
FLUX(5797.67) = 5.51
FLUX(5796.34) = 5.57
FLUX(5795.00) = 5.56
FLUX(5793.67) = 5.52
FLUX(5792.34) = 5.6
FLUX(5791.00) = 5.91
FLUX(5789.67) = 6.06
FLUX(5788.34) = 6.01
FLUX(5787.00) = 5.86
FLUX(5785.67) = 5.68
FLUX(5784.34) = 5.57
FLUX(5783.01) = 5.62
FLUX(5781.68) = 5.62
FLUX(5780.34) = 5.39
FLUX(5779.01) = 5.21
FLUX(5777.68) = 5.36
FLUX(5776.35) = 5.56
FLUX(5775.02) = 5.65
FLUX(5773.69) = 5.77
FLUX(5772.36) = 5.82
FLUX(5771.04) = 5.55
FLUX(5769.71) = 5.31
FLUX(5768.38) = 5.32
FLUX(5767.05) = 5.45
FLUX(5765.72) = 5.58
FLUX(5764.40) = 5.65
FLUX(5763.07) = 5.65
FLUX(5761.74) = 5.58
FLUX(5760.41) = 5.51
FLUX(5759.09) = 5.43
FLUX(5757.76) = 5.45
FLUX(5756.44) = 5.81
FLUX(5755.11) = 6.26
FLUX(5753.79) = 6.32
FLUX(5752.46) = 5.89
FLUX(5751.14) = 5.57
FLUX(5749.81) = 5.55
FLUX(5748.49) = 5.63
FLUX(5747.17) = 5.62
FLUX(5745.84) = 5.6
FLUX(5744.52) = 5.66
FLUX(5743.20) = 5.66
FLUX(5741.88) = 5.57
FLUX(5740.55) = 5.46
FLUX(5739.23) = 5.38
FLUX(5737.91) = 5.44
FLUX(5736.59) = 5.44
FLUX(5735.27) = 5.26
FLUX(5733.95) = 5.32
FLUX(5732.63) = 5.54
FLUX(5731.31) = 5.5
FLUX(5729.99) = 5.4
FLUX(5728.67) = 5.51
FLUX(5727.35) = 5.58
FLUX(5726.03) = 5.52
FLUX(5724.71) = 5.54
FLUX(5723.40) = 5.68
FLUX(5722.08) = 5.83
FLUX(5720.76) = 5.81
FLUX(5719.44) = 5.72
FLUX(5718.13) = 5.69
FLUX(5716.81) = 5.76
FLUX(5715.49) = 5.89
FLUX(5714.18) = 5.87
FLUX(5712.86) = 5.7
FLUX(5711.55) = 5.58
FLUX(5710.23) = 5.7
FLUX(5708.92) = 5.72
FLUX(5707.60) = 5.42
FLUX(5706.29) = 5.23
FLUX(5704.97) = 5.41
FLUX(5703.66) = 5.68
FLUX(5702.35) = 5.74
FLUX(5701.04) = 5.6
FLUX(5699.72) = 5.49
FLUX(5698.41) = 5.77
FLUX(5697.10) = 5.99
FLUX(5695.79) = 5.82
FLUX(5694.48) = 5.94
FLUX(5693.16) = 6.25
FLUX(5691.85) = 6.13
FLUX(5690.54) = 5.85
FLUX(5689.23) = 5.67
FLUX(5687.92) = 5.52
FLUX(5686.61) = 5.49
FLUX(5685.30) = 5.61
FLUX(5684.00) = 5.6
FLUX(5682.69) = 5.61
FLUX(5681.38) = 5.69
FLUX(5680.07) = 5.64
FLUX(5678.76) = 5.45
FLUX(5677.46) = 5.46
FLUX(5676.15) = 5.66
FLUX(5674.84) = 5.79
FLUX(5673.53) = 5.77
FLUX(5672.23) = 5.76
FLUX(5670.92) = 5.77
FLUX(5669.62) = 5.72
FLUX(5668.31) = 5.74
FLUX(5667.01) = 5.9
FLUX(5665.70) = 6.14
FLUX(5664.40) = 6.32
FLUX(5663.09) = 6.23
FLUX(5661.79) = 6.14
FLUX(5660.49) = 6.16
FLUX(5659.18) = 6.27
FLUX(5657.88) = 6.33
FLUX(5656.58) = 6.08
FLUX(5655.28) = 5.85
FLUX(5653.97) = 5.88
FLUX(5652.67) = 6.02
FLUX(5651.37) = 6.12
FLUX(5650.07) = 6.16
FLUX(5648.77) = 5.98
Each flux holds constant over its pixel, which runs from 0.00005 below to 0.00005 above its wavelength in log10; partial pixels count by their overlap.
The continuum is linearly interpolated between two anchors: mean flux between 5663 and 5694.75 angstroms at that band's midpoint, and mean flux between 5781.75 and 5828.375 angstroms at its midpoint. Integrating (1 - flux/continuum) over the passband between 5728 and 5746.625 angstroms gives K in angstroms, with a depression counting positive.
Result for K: 0.8 angstroms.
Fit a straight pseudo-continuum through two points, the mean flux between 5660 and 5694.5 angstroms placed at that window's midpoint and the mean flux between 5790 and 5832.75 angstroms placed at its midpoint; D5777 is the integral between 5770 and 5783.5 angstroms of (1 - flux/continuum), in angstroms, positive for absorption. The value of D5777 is 0.3 angstroms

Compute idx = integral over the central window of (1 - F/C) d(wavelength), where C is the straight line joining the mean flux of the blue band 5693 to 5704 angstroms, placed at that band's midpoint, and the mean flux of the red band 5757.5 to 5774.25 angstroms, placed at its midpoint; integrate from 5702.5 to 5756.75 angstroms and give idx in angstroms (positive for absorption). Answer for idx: 0.47 angstroms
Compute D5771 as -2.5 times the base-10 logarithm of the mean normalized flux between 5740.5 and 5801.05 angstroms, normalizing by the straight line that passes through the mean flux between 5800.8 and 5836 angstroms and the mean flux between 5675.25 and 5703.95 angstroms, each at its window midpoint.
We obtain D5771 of 0.00 mag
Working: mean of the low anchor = 5.71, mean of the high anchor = 5.61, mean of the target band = 5.64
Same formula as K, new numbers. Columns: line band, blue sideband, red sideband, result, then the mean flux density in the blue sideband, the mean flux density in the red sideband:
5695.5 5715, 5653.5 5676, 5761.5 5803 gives 0.7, 5.98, 5.63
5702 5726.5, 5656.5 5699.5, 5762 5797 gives 0.5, 5.85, 5.61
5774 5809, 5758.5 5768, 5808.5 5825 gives -0.9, 5.54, 5.52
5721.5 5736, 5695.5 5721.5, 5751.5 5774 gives 0.4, 5.68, 5.67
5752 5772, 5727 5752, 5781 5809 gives -0.2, 5.51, 5.73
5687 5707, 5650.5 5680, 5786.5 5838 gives 0.5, 5.93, 5.64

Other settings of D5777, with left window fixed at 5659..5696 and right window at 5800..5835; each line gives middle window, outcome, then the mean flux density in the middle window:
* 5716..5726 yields 0.1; 5.71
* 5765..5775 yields 0.2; 5.56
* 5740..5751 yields 0.3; 5.59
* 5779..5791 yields -0.1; 5.71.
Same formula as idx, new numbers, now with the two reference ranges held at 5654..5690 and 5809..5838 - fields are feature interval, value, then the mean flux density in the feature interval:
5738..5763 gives 0.1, 5.66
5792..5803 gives -0.2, 5.68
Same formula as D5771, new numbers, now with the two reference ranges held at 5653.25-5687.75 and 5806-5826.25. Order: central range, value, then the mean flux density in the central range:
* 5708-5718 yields 0.01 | 5.73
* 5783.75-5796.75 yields -0.02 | 5.74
